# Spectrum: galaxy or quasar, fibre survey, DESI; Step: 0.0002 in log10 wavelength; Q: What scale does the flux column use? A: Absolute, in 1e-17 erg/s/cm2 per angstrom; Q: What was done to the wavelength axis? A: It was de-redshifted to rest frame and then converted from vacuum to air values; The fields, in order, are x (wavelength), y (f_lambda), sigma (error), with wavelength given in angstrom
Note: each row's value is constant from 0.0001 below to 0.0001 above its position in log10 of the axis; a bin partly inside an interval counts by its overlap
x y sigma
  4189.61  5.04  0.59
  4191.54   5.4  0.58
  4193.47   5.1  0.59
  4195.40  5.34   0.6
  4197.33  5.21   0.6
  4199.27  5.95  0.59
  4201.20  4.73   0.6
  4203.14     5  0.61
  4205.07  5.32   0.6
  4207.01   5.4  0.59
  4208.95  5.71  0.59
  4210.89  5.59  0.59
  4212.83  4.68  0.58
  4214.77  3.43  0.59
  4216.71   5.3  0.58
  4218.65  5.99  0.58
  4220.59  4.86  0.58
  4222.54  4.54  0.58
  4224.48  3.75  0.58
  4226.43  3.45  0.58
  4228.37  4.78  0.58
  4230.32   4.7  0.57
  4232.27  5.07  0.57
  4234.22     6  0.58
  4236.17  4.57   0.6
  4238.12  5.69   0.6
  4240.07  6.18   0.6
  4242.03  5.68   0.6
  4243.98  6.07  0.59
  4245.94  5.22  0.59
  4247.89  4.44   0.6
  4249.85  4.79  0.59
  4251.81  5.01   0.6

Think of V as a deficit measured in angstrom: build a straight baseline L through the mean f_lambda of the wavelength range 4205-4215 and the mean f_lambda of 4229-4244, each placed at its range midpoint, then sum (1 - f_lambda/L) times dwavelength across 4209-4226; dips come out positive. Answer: 1.4 angstrom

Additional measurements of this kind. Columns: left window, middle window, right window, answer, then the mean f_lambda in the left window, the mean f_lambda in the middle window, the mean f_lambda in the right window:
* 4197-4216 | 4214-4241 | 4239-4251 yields 1.9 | 5.1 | 4.89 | 5.39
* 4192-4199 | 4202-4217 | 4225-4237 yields 0.1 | 5.3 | 5.04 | 4.73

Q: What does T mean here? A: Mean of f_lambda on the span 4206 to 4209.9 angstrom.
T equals 5.54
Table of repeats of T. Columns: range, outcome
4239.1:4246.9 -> 5.78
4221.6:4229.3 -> 4.13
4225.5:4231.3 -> 4.32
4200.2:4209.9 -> 5.23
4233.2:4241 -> 5.61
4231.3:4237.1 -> 5.22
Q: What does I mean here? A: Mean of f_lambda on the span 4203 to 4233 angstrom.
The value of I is 4.84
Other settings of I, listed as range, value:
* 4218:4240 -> 4.89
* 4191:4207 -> 5.26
